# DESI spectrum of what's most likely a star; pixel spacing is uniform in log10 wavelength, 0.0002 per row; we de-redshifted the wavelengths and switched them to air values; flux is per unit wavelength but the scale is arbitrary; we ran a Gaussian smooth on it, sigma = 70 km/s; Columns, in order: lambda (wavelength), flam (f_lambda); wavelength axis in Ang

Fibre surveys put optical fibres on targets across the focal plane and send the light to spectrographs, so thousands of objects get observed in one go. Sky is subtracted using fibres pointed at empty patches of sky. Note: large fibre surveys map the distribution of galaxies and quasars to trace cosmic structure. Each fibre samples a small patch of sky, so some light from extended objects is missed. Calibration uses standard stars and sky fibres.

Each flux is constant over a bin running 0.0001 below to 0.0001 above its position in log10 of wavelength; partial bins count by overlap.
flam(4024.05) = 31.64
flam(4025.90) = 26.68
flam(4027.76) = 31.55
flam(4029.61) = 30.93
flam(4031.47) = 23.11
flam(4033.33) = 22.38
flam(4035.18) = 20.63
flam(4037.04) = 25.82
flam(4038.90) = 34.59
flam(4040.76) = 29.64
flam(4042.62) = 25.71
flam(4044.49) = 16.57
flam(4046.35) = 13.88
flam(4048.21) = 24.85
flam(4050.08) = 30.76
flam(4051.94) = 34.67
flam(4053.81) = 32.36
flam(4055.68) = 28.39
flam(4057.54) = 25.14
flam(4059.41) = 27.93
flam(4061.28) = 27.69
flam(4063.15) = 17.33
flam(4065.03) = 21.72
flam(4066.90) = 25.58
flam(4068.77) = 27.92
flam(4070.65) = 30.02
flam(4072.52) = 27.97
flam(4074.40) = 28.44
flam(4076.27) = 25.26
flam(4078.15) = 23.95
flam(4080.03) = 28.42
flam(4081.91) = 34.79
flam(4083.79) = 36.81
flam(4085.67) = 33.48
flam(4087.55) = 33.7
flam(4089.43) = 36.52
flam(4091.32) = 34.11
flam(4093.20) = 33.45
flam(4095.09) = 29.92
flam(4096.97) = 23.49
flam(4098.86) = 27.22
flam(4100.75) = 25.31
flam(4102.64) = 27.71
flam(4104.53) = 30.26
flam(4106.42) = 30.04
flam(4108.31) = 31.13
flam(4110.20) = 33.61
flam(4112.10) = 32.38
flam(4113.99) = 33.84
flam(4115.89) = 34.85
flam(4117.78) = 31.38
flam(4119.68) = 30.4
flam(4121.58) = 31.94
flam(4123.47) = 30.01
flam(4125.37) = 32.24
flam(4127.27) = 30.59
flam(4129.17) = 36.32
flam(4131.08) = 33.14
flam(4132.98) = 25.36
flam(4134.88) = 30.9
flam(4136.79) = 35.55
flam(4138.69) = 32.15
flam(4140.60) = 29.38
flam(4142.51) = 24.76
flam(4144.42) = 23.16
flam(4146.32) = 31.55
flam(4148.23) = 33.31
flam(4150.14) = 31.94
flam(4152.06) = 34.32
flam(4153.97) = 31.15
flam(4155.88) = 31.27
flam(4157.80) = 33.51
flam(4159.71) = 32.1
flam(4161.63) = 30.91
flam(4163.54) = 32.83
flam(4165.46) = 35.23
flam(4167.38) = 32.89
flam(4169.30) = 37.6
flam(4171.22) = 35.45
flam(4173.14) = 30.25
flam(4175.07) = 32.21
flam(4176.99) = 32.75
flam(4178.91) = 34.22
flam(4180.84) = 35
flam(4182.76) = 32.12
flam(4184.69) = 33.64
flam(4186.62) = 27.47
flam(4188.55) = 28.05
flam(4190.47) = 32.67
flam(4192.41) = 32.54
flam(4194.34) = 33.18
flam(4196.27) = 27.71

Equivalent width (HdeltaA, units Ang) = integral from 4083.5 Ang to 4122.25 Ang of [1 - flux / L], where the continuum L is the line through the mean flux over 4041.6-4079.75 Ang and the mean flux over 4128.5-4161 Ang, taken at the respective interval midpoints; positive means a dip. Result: -4.00 Ang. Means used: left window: 25.9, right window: 31.1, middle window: 31.4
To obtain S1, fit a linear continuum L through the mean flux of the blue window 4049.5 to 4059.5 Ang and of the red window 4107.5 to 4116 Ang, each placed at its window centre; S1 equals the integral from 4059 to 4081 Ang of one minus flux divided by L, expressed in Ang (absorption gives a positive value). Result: 3.5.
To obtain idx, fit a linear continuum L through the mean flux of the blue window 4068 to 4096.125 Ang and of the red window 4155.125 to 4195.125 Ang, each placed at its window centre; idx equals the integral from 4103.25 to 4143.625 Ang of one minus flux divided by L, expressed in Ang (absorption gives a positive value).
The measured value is 0.44 Ang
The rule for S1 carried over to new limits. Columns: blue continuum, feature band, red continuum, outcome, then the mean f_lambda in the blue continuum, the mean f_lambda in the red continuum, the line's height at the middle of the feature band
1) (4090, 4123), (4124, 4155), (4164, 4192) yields 0.7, 30.7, 32.8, 31.7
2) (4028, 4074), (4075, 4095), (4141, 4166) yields -2.9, 26.2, 31.1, 27.8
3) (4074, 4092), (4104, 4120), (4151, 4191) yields -0.1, 31.6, 32.6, 32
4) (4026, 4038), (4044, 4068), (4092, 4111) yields 1.5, 25.8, 29.3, 27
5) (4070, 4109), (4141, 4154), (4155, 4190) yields 0.8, 30.1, 32.6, 31.9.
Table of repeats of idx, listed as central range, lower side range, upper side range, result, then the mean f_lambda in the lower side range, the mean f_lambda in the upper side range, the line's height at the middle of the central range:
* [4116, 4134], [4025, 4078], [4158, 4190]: -0.8 Ang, 26.3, 32.7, 30.1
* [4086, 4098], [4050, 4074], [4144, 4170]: -1.2 Ang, 27.4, 32.4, 29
